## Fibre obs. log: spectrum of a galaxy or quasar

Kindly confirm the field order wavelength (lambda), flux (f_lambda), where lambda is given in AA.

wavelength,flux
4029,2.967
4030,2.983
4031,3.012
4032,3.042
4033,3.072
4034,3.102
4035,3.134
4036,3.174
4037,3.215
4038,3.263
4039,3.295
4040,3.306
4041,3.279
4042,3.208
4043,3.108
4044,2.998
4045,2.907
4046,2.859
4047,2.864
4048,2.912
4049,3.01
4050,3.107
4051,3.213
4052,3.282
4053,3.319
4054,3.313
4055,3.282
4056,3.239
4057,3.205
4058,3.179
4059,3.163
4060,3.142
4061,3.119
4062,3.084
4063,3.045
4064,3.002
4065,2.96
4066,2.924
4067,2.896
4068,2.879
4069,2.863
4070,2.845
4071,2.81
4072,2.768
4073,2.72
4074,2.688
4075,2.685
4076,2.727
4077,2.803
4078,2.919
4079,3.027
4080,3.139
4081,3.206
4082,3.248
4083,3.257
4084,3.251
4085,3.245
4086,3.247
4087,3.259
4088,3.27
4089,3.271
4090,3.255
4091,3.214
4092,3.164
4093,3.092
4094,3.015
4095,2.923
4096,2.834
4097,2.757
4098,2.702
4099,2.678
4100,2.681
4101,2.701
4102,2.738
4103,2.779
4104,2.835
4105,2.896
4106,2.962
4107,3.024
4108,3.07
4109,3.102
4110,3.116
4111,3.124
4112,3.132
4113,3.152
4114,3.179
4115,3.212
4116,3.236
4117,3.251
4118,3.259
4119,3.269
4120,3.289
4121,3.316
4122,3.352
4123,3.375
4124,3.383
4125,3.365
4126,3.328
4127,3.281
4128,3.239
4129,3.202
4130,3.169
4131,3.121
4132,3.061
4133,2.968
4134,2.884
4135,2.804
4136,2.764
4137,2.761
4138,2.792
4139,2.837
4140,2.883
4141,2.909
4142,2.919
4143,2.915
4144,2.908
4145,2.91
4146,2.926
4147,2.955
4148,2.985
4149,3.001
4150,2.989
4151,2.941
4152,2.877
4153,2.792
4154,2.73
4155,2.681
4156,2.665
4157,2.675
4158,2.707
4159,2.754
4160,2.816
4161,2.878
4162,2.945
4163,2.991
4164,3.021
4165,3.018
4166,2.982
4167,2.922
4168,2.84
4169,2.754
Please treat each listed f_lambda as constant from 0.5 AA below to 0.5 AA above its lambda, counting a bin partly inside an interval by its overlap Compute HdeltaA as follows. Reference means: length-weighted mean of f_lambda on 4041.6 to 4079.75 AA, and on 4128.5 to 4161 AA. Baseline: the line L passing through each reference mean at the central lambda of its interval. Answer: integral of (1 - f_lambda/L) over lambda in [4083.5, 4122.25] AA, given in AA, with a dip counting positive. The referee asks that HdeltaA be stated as -1.69 AA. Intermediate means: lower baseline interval 3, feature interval 3.07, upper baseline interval 2.88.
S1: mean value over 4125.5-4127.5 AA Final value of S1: 3.3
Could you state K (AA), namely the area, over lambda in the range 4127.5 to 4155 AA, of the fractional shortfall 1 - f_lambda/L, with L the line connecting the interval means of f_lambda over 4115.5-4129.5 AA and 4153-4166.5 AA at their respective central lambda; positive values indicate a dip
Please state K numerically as 1.2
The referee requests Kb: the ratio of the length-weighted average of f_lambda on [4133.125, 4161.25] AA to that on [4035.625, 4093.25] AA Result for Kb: 0.92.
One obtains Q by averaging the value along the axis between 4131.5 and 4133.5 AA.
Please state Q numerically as 3.01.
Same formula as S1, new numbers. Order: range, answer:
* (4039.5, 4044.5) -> 3.18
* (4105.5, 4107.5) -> 2.99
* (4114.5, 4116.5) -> 3.22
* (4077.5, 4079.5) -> 2.97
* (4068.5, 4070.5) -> 2.85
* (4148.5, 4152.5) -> 2.95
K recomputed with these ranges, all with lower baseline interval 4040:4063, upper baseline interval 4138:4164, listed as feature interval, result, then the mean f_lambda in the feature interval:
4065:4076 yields 1.0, 2.81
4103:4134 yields -2.2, 3.16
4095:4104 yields 0.8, 2.75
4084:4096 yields -0.6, 3.17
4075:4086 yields -0.1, 3.07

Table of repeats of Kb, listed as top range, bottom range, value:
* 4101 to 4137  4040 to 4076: 1.03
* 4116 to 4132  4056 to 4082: 1.10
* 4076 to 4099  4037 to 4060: 0.98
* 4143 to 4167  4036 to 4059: 0.91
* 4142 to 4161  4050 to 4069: 0.91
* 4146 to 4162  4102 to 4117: 0.93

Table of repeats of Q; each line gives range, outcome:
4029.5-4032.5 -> 3.01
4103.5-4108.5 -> 2.96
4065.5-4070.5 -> 2.88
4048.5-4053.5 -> 3.19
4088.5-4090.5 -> 3.26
